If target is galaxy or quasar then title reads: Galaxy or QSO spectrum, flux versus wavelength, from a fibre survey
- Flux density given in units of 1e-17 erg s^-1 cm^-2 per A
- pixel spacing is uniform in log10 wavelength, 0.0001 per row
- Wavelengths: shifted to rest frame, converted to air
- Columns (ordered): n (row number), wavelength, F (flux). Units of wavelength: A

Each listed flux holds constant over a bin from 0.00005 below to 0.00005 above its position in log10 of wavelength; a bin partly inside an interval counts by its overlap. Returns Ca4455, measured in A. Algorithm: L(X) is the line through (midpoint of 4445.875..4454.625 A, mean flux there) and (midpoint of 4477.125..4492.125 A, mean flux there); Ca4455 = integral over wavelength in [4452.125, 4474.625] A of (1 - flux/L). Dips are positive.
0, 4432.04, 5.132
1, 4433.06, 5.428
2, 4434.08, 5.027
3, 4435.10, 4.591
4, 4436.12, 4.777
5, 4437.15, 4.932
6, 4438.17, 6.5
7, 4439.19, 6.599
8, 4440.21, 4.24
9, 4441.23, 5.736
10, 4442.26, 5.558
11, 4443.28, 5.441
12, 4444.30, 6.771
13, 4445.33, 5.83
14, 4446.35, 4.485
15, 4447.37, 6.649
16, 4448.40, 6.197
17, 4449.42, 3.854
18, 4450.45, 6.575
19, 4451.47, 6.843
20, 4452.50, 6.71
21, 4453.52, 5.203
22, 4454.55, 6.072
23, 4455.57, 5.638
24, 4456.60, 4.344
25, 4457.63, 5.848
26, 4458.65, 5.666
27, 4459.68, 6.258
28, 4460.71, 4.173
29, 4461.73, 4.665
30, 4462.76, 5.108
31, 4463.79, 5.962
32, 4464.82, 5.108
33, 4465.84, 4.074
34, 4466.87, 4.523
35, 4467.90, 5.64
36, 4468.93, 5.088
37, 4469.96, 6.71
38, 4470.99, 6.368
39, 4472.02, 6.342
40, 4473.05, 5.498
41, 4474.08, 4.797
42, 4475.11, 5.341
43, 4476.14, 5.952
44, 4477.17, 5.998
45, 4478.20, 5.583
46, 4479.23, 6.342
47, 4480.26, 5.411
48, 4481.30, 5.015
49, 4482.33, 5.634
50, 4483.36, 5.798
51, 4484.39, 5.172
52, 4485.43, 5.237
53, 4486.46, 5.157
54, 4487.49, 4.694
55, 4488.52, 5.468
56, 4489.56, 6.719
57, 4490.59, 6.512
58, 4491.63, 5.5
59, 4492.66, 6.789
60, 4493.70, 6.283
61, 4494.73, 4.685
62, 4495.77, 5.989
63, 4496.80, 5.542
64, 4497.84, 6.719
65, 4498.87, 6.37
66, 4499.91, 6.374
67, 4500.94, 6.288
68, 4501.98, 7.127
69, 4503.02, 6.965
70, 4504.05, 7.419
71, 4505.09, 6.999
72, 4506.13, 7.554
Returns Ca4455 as 1.2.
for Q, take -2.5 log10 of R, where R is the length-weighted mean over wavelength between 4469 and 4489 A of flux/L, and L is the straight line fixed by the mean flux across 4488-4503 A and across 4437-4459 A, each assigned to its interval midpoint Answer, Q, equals 0.08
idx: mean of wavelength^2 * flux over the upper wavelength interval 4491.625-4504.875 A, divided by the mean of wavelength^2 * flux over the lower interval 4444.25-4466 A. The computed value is 1.17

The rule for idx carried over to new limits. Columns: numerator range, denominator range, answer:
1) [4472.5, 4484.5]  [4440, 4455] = 0.98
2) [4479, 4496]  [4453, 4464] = 1.07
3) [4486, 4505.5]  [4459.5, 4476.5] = 1.17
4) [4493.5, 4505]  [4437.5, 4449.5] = 1.14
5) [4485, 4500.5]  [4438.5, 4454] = 1.04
